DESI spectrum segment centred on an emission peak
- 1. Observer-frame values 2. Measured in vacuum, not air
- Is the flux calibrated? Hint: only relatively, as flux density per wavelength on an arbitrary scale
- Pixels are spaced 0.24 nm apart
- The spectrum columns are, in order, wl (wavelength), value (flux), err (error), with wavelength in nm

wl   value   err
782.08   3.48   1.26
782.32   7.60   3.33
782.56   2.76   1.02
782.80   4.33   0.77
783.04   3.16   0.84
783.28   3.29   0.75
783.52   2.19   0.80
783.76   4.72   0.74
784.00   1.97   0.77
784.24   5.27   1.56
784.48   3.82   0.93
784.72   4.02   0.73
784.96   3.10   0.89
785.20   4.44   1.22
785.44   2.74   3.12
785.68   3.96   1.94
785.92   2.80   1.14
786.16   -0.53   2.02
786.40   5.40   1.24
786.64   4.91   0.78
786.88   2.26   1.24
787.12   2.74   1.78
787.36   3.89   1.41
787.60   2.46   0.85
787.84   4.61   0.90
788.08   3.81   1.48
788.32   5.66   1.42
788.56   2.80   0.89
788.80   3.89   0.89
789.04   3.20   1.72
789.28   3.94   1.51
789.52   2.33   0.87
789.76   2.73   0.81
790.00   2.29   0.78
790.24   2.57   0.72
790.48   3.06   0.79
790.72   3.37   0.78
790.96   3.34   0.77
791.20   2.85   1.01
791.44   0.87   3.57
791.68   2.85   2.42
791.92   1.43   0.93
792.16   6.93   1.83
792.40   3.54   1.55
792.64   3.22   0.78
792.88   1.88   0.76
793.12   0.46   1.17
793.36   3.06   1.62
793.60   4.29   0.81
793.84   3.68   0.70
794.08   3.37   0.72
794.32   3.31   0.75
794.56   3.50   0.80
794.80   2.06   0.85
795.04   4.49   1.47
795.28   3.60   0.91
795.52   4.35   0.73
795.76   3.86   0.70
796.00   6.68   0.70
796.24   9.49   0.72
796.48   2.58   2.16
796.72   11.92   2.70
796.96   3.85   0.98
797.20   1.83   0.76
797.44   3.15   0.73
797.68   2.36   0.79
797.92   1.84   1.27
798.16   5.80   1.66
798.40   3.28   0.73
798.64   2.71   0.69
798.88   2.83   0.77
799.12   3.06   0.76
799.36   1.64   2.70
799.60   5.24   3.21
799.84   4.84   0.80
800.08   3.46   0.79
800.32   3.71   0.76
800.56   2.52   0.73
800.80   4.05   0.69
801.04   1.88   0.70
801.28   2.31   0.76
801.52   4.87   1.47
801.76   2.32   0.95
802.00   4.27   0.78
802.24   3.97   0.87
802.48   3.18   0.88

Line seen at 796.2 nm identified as Hbeta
